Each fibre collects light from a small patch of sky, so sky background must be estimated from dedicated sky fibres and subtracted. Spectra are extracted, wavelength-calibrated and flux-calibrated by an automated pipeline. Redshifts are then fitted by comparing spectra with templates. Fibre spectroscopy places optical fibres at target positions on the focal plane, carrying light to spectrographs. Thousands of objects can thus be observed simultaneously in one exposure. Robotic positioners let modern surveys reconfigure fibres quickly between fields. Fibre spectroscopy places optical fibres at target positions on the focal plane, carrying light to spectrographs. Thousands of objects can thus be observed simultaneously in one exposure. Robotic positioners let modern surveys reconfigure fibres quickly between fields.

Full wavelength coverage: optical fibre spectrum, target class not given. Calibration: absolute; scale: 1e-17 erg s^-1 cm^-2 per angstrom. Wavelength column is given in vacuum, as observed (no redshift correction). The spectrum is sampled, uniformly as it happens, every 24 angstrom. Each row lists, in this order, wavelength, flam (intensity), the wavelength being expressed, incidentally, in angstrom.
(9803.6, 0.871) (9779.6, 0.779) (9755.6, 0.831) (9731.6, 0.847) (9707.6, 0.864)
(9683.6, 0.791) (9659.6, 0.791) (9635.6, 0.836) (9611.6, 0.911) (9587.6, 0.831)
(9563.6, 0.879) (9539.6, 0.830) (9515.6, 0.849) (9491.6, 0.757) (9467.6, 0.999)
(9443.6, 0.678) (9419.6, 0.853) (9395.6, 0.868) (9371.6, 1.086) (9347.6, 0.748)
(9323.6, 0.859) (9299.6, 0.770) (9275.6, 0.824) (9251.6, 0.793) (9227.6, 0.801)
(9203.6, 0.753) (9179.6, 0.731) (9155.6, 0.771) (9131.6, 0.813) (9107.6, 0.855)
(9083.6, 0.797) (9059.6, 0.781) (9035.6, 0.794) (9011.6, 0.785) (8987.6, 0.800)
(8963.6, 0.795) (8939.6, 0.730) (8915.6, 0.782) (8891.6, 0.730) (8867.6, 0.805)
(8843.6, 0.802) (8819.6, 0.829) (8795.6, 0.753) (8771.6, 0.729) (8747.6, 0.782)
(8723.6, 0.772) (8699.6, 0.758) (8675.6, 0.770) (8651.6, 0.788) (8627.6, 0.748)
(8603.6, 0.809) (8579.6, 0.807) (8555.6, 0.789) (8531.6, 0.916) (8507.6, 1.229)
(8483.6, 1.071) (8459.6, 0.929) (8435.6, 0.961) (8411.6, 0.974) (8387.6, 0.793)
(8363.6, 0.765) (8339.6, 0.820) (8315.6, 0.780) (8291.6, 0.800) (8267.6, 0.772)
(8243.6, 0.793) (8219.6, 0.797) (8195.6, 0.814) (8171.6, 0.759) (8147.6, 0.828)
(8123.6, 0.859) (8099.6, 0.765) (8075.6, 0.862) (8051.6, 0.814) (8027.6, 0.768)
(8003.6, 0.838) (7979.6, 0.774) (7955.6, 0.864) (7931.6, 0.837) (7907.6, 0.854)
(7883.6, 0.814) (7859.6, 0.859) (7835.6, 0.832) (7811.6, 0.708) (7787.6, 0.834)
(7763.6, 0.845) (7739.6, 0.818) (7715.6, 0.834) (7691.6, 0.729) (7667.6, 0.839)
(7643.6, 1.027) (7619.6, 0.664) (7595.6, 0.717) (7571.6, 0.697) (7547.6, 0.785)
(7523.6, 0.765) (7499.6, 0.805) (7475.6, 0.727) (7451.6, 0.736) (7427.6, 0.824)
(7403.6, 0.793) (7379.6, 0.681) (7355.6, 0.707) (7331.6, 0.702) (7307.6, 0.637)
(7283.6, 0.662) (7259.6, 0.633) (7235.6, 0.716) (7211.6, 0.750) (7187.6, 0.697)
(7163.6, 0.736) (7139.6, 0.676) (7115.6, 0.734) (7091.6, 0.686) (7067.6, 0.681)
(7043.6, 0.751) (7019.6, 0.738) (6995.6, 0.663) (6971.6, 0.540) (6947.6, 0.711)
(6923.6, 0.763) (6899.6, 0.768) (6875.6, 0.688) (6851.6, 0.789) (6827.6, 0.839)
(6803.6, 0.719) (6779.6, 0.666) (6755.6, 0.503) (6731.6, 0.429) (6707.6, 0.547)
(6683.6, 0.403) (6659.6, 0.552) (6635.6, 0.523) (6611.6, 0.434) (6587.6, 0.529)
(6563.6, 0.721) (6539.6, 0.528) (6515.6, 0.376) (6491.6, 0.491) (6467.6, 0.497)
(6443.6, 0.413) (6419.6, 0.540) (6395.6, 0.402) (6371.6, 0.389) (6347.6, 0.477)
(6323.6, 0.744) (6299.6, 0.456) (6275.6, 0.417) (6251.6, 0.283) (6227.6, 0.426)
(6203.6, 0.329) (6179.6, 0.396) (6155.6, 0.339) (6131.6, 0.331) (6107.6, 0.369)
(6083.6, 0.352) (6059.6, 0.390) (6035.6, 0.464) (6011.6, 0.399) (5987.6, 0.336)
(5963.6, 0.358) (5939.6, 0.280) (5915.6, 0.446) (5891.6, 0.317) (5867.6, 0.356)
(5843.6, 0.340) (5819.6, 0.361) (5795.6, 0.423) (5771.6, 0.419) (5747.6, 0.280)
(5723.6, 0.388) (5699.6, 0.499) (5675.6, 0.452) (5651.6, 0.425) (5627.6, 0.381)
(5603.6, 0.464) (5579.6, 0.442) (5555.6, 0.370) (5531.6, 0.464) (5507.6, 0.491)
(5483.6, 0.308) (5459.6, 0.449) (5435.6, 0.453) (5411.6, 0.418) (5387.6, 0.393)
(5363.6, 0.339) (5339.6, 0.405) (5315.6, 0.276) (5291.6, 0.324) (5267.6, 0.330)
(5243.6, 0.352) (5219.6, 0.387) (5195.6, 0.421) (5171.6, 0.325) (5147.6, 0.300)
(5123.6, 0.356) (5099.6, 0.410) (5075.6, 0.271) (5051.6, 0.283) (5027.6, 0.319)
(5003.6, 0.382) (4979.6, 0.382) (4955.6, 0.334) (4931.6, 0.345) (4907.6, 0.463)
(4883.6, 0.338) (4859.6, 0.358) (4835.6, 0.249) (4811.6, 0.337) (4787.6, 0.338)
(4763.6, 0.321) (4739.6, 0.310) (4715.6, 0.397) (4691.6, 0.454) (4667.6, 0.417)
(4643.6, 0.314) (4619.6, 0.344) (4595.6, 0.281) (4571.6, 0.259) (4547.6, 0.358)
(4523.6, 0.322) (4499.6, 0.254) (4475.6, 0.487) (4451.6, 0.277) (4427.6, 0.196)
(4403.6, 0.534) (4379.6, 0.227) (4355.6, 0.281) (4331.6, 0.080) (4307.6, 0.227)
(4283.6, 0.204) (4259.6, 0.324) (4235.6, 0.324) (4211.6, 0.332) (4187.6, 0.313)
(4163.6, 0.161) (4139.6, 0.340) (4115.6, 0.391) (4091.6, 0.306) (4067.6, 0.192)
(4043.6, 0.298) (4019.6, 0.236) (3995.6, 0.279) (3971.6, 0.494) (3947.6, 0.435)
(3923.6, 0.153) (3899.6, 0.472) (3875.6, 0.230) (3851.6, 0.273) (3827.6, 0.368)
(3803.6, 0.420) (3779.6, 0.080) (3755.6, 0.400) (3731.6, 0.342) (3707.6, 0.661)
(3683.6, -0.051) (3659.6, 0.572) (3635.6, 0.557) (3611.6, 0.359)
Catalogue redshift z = 0.698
